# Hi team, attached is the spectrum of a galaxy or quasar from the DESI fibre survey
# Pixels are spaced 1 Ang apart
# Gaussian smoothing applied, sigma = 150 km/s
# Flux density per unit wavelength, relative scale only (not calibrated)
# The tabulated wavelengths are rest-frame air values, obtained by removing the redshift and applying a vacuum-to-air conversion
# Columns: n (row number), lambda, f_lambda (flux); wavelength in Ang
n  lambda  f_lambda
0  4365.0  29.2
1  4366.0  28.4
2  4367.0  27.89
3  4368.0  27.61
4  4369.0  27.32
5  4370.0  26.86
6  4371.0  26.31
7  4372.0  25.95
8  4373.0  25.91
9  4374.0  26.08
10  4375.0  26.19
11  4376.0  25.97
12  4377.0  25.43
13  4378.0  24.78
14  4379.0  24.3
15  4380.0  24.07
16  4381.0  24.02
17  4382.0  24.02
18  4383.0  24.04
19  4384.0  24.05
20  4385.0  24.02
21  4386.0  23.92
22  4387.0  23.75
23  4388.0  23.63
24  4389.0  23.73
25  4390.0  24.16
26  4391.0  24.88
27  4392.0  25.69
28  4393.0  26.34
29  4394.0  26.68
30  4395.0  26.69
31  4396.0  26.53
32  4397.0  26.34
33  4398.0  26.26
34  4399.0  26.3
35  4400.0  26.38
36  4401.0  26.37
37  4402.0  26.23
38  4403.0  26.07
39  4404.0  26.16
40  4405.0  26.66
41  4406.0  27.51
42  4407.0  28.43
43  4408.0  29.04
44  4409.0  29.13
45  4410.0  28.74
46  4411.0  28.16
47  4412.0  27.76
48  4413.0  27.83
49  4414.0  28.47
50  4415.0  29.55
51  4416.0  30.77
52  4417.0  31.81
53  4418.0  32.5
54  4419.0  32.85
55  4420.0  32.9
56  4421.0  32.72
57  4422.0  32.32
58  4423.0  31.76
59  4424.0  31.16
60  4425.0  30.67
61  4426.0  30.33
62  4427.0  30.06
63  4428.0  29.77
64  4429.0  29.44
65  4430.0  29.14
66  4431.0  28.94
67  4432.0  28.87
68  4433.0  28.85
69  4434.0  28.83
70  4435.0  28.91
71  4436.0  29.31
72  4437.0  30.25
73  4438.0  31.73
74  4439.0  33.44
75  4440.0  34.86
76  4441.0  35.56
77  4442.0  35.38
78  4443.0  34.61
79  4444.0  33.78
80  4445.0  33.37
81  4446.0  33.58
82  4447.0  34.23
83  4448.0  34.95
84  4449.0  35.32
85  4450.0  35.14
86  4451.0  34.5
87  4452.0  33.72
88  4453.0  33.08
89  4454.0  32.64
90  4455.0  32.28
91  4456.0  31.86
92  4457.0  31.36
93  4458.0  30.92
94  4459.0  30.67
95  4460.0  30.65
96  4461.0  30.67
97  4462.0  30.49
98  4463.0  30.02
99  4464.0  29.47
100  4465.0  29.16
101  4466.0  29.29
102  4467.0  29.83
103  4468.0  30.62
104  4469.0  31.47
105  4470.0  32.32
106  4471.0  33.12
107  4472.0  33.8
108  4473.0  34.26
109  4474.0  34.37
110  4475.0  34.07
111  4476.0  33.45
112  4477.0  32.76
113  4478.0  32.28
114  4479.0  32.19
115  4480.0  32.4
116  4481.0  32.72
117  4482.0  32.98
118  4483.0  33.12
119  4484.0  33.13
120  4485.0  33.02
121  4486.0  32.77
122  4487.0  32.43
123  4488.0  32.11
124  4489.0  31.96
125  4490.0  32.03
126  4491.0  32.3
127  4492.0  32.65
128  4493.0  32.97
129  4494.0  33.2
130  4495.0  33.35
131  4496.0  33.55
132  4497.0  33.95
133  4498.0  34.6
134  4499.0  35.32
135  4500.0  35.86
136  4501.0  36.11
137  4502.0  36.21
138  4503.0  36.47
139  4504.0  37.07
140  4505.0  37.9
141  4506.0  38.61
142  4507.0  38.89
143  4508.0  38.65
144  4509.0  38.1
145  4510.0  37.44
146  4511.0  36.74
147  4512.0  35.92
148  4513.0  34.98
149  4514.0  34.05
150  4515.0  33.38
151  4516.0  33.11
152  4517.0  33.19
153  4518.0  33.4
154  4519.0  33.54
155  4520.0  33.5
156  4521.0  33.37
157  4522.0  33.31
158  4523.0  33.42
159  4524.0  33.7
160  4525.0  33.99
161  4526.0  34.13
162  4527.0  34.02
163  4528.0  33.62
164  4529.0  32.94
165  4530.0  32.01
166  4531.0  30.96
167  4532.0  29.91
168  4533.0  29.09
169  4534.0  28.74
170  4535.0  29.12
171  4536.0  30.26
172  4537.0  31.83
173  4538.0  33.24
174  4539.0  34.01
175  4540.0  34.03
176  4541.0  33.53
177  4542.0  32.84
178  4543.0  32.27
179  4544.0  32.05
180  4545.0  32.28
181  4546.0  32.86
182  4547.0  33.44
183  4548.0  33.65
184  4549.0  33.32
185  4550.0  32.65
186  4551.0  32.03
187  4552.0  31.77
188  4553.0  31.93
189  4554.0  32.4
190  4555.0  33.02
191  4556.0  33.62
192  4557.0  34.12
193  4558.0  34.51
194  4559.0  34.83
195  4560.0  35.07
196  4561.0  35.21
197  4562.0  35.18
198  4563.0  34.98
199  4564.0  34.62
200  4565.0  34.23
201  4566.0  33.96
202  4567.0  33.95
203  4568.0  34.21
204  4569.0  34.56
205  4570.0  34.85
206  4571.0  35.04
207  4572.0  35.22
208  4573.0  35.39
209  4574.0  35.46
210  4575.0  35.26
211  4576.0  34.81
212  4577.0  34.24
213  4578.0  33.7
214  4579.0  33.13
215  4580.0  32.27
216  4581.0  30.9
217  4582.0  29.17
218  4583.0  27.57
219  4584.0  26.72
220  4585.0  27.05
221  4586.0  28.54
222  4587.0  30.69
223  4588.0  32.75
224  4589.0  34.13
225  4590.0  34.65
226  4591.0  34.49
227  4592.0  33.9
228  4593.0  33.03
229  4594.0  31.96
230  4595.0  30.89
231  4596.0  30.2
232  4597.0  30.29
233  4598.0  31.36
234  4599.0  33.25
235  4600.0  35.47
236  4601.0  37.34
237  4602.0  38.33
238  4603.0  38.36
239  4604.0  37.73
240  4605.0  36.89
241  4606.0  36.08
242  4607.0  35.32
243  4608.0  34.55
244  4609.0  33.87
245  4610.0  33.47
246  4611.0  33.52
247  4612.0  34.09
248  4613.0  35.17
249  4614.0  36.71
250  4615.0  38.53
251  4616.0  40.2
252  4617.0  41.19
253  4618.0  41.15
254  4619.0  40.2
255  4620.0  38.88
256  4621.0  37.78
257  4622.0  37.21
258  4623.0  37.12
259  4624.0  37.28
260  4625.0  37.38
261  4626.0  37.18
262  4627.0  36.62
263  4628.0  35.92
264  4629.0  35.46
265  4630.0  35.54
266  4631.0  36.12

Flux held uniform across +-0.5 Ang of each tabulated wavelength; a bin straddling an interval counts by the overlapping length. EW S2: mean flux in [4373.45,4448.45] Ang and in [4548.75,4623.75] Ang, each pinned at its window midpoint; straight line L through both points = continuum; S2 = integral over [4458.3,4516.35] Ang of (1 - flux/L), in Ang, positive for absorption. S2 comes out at -4.6 Ang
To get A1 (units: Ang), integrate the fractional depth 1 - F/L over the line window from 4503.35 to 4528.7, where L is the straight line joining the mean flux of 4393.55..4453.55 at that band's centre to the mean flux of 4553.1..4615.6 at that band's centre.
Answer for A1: -2.2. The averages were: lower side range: 30.3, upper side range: 33.8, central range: 35.1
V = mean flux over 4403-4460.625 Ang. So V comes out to 31.1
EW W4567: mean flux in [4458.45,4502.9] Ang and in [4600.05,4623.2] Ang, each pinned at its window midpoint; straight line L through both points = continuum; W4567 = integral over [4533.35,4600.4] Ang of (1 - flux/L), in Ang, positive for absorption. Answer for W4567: 5.11 Ang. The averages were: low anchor 32.6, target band 32.8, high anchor 37.1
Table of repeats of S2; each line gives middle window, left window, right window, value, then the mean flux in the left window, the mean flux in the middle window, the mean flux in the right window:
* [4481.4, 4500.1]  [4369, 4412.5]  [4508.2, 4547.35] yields -1.2 Ang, 25.9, 33.2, 33.2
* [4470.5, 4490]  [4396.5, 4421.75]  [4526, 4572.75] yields -1.3 Ang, 28.6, 33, 33.1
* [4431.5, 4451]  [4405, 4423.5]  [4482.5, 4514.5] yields -0.7 Ang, 30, 32.7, 34.9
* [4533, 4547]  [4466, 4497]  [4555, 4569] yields 0.8 Ang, 32.7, 32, 34.4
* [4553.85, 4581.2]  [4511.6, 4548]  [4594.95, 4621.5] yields 0.0 Ang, 32.8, 34.3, 36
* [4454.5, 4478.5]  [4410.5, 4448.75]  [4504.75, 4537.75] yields 0.5 Ang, 31.3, 31.6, 33.8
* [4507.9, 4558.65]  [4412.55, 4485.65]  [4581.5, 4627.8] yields 0.4 Ang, 31.9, 33.2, 34.8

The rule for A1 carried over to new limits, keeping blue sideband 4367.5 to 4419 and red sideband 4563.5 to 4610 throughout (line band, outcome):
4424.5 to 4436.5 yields -0.7 Ang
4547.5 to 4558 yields -0.2 Ang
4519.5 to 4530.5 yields -0.8 Ang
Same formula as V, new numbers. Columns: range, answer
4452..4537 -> 33.1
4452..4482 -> 31.9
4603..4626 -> 37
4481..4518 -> 34.6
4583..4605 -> 32.9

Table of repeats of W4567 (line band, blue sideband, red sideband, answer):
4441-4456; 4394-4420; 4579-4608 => -2.47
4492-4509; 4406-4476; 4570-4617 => -1.79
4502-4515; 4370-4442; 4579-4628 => -2.28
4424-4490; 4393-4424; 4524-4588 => -4.43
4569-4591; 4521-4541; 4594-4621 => 1.28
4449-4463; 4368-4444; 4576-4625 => -1.16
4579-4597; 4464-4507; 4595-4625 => 2.30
